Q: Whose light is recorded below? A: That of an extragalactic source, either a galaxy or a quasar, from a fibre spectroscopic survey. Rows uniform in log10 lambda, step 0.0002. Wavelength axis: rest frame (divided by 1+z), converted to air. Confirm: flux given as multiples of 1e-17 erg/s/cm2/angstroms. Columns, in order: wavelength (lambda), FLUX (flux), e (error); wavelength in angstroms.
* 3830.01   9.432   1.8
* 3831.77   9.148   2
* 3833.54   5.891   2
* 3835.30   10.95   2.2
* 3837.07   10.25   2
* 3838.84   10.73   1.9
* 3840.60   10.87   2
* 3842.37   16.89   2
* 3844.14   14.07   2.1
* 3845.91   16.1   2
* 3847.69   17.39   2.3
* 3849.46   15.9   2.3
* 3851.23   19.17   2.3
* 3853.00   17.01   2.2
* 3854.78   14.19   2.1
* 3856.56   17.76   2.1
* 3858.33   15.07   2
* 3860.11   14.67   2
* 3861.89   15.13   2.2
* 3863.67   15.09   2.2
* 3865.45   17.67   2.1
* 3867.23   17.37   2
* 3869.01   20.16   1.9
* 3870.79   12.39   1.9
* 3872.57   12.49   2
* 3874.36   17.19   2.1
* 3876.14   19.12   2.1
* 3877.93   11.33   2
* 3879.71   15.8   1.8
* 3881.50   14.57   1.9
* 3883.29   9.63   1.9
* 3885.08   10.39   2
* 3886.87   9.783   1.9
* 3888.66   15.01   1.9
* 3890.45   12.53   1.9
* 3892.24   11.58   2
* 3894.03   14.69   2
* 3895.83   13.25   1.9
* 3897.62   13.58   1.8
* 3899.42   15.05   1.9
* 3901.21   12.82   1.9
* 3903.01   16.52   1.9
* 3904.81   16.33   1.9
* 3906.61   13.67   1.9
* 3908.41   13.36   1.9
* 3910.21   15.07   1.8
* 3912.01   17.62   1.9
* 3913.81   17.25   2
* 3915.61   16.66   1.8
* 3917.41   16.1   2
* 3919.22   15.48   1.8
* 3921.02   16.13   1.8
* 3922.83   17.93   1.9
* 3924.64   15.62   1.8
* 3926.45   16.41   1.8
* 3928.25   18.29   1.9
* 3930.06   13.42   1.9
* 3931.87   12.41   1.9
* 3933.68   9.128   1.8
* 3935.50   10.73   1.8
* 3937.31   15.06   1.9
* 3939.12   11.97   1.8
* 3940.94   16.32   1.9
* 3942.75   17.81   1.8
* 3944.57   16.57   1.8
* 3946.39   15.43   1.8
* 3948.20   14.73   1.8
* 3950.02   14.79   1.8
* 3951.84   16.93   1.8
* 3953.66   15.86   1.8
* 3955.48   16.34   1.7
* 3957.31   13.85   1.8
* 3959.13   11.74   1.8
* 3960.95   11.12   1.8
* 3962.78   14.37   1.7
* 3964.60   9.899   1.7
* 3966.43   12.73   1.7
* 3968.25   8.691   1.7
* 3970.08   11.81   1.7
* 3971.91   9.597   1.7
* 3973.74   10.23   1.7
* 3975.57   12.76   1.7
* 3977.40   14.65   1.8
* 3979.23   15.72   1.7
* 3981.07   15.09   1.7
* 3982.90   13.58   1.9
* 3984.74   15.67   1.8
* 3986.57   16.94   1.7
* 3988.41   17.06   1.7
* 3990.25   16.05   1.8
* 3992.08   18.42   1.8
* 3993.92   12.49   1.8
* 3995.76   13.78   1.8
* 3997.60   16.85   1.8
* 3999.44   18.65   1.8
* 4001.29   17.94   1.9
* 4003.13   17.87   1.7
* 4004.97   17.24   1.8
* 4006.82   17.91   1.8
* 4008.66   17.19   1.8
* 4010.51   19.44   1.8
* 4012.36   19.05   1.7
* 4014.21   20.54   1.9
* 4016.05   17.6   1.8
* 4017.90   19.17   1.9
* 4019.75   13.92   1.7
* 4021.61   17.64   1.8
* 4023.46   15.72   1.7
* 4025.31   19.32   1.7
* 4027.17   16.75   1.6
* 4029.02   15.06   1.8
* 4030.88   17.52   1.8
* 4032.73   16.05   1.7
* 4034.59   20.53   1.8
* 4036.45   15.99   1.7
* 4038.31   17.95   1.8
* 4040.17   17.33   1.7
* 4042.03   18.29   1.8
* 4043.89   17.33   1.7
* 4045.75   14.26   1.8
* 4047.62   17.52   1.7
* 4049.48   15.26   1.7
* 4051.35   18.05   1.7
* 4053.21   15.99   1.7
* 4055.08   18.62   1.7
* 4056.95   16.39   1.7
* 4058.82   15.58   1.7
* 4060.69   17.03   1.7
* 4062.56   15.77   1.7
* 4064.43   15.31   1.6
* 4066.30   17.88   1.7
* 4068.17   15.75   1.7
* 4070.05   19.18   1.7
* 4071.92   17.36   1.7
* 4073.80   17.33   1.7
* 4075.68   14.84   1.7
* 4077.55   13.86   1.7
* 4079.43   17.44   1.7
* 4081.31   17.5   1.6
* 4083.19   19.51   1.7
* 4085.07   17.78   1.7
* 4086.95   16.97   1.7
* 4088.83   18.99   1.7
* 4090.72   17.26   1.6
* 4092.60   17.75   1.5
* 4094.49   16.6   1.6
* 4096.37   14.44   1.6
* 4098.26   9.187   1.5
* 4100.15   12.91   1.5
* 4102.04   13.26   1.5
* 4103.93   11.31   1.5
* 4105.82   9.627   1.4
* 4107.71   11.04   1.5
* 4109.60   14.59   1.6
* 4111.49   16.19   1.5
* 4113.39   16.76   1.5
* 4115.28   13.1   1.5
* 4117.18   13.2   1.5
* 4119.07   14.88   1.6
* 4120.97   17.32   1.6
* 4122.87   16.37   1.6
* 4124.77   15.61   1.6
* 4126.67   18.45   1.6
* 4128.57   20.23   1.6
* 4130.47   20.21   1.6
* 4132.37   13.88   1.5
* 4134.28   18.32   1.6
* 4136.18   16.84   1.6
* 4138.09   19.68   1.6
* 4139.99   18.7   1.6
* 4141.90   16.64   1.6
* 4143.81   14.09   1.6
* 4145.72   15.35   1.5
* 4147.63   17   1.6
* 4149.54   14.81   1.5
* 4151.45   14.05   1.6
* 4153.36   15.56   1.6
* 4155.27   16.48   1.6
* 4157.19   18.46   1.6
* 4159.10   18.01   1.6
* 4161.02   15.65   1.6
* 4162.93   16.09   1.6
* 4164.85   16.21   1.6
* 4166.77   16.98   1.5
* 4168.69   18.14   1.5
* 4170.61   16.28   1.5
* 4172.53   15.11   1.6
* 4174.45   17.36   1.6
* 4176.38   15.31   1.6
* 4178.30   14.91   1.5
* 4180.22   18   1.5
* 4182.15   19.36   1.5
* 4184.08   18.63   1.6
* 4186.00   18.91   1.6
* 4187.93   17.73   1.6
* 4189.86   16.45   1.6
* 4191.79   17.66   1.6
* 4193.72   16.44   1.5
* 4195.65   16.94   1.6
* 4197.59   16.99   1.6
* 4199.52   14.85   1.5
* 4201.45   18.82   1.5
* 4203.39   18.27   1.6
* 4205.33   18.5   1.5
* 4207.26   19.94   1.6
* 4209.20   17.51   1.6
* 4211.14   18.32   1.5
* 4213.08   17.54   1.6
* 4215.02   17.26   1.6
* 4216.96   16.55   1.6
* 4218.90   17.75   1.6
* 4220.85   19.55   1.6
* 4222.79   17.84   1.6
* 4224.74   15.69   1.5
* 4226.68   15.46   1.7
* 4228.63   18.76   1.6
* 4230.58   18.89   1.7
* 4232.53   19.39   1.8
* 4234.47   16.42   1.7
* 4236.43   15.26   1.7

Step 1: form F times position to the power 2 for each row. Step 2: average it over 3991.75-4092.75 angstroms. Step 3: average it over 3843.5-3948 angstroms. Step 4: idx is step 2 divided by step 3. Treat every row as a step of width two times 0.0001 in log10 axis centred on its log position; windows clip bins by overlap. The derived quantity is 1.2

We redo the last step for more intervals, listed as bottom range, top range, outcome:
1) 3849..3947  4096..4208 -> 1.23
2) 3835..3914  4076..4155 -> 1.22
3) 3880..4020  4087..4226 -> 1.23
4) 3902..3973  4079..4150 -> 1.20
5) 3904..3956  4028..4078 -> 1.17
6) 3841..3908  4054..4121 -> 1.17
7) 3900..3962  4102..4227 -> 1.25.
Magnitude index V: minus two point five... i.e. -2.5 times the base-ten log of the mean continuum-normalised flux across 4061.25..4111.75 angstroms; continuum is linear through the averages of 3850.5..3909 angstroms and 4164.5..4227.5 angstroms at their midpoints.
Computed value 0.06 mag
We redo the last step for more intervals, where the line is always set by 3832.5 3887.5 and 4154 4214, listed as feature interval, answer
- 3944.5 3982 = 0.143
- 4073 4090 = -0.050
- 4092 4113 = 0.231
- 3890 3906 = 0.048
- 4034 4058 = -0.072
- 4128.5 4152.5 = 0.007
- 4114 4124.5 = 0.111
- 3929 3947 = 0.088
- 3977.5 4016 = -0.083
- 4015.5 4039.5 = -0.085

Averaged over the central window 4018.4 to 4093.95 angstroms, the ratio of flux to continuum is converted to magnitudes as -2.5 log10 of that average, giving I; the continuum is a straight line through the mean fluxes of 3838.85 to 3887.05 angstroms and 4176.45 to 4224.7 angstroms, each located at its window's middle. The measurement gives -0.029 mag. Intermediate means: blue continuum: 15.1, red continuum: 17.6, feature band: 17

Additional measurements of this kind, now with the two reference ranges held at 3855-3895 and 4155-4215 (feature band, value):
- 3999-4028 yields -0.136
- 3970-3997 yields 0.082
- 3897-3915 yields -0.028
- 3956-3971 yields 0.273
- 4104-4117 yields 0.236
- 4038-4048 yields -0.067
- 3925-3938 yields 0.100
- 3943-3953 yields -0.047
